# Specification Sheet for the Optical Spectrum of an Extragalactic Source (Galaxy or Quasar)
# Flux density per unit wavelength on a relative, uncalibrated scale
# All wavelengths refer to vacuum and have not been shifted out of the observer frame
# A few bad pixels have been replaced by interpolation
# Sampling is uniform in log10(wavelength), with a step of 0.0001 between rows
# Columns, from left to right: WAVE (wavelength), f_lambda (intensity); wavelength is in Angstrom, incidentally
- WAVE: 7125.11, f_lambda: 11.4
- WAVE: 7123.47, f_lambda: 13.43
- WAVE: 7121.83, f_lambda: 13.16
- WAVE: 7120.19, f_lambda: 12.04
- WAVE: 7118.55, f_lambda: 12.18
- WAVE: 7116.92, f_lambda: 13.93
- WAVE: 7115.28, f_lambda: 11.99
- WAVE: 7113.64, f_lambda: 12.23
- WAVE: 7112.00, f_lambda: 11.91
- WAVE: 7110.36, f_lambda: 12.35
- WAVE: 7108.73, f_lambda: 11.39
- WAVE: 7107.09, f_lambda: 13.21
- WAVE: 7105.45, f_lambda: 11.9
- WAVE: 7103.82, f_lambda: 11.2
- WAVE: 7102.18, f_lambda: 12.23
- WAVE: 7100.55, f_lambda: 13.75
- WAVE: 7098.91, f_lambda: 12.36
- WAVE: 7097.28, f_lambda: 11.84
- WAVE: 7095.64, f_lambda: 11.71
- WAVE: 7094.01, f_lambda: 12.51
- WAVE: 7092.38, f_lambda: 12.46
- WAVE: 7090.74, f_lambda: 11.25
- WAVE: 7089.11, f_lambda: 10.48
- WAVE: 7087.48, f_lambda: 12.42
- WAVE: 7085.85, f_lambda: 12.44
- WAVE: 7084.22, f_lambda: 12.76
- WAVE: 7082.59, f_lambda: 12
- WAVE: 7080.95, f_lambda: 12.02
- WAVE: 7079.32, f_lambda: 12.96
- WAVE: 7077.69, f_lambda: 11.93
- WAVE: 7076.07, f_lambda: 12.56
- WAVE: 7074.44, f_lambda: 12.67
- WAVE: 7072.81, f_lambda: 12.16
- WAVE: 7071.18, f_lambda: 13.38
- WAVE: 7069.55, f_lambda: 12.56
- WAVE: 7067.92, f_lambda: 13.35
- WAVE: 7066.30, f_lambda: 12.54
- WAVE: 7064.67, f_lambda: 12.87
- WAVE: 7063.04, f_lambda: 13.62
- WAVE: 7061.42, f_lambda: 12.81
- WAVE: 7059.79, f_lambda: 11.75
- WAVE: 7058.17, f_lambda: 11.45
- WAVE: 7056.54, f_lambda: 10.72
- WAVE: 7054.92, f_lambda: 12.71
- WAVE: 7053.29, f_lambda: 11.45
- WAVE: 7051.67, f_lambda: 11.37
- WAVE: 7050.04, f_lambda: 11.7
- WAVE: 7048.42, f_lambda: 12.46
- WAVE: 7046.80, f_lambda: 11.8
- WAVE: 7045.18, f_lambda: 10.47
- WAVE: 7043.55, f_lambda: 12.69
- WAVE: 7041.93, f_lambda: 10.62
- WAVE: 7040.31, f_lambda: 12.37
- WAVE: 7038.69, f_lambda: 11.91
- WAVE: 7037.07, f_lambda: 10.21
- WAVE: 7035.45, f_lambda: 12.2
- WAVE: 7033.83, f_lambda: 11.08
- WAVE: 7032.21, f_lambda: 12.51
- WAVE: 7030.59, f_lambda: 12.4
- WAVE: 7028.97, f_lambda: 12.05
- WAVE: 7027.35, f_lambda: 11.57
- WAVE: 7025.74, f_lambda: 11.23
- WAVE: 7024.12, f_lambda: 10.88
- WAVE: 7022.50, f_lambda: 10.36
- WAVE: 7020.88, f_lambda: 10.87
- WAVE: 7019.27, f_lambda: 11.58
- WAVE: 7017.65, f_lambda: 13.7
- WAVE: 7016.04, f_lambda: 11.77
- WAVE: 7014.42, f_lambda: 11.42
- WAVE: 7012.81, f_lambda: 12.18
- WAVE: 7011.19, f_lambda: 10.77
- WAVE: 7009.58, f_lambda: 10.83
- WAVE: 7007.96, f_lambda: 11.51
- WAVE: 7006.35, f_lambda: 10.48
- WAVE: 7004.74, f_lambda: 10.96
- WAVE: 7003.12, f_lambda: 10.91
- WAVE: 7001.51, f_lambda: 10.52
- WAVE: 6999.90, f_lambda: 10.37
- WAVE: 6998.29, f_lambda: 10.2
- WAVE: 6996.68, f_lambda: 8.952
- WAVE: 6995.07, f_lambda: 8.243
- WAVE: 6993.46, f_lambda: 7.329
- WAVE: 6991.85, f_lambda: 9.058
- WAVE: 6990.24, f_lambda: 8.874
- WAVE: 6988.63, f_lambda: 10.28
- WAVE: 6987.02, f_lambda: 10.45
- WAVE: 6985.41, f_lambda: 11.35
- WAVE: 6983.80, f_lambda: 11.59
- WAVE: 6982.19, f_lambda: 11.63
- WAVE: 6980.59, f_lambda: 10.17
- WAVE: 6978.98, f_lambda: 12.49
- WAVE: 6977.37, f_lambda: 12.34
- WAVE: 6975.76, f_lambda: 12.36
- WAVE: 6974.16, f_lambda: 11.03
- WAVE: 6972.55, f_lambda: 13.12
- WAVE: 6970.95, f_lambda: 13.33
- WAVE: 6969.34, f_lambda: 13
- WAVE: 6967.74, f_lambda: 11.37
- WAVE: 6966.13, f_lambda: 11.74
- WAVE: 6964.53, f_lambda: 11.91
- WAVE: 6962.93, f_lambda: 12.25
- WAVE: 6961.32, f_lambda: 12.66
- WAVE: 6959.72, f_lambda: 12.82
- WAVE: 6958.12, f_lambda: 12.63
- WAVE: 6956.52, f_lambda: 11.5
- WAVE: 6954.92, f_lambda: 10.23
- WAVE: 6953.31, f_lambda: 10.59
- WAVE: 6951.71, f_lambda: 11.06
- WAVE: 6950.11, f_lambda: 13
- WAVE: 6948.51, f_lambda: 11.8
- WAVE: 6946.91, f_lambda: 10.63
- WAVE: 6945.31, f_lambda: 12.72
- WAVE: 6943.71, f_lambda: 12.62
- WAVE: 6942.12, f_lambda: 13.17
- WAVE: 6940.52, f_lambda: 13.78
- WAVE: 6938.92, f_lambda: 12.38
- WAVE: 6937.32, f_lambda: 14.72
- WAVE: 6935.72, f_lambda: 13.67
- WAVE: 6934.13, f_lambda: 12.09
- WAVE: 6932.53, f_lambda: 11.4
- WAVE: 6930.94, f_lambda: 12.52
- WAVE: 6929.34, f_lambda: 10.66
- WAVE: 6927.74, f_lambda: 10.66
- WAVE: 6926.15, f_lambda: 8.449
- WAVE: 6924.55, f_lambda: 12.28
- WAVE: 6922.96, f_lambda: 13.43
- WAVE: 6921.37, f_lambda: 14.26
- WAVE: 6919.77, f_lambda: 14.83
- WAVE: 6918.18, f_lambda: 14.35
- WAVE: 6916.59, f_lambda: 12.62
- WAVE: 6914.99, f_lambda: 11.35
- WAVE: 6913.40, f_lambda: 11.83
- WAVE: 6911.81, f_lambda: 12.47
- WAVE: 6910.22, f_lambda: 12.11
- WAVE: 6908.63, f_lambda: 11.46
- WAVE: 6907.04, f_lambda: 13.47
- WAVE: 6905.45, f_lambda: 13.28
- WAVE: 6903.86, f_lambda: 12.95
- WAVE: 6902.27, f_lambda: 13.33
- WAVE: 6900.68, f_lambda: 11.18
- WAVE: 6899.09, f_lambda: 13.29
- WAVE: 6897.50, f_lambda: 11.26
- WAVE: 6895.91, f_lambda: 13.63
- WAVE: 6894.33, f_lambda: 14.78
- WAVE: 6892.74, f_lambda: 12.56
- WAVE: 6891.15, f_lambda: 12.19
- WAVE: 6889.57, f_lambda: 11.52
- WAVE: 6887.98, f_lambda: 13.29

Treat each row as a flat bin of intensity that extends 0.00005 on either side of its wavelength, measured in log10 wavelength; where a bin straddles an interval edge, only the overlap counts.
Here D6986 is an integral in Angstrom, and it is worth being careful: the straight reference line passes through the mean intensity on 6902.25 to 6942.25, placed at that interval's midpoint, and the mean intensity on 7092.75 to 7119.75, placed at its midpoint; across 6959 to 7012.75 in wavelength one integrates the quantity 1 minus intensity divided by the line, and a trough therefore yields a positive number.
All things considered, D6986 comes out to 6.07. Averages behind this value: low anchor 12.6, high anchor 12.3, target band 11.1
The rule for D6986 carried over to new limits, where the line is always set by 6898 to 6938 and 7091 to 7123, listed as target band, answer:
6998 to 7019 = 2.0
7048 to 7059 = 0.6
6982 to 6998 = 3.5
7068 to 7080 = -0.3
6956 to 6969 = 0.3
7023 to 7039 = 1.1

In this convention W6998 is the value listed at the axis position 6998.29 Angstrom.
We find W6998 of 10.2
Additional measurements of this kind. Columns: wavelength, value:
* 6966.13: 11.74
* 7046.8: 11.8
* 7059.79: 11.75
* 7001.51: 10.52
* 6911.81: 12.47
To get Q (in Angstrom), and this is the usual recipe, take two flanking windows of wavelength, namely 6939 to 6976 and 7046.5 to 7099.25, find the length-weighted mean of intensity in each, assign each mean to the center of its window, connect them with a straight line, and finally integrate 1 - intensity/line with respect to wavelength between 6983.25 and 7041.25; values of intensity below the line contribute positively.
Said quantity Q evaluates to 6.0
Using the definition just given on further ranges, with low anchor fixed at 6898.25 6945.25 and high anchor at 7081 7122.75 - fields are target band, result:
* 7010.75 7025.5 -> 1.0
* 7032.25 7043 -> 0.7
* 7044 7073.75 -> 0.3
